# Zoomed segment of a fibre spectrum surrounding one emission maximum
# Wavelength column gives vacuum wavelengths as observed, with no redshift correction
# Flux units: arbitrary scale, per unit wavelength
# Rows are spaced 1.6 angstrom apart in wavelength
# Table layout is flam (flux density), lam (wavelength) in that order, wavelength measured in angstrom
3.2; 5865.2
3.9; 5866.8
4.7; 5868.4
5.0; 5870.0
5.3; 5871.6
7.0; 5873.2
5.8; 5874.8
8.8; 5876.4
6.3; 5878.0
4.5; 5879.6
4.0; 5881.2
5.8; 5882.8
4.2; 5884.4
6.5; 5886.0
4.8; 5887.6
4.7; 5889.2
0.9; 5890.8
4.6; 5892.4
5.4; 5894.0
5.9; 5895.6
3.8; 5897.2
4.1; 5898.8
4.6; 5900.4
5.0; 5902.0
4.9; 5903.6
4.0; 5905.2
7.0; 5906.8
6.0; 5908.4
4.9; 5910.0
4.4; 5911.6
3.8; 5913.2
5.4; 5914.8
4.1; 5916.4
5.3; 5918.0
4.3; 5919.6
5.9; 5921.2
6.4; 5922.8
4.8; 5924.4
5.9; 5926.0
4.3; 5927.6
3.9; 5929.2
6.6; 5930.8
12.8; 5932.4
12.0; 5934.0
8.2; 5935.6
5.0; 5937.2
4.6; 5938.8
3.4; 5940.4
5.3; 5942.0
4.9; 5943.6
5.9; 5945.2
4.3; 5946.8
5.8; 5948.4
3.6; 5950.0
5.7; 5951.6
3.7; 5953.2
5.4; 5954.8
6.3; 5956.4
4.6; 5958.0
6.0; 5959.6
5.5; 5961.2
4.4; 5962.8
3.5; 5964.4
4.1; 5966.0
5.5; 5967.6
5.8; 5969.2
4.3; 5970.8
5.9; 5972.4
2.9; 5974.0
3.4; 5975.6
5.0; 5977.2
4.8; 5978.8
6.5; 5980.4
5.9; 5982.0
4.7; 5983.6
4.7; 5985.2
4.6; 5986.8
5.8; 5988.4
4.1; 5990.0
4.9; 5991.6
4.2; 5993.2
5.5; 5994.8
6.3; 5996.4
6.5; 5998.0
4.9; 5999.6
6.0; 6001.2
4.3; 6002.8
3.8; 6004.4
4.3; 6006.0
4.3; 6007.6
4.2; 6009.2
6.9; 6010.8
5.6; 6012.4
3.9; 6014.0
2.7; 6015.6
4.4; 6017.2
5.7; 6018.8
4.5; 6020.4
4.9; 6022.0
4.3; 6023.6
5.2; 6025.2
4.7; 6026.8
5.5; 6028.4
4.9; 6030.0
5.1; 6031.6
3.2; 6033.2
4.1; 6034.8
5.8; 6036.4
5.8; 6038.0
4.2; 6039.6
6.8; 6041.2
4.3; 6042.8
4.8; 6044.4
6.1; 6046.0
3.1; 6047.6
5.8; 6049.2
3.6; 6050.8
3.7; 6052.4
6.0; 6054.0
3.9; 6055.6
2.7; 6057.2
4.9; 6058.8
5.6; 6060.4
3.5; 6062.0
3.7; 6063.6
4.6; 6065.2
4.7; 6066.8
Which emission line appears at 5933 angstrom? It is [O III]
